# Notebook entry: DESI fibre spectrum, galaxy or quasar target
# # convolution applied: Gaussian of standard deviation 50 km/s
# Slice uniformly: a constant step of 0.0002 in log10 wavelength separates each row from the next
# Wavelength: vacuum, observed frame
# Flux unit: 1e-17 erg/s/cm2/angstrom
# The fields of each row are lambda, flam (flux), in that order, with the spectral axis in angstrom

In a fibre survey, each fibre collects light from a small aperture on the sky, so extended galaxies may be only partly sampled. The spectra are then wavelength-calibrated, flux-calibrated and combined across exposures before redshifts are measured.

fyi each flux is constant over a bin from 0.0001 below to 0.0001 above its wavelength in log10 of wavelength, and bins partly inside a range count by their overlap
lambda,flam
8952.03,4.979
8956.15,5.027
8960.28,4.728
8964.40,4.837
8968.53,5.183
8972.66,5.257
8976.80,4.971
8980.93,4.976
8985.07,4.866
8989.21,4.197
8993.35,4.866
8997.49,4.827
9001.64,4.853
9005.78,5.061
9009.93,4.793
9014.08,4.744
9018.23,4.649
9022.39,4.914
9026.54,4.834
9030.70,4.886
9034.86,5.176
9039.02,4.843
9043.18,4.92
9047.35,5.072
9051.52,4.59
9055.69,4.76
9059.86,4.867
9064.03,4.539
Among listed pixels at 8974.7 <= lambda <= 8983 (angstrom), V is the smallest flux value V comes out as 4.971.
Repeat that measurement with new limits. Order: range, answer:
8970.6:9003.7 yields 4.197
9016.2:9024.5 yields 4.649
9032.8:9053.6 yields 4.59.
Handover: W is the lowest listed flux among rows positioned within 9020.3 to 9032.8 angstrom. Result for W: 4.834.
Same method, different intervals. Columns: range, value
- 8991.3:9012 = 4.793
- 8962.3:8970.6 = 4.837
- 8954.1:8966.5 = 4.728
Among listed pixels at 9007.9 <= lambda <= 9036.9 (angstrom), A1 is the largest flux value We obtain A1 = 5.176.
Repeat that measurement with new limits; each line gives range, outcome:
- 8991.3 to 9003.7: 4.866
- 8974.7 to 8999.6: 4.976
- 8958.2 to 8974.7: 5.257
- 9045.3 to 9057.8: 5.072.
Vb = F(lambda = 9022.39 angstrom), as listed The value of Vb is 4.914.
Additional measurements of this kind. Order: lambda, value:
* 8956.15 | 5.027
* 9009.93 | 4.793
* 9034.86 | 5.176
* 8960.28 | 4.728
